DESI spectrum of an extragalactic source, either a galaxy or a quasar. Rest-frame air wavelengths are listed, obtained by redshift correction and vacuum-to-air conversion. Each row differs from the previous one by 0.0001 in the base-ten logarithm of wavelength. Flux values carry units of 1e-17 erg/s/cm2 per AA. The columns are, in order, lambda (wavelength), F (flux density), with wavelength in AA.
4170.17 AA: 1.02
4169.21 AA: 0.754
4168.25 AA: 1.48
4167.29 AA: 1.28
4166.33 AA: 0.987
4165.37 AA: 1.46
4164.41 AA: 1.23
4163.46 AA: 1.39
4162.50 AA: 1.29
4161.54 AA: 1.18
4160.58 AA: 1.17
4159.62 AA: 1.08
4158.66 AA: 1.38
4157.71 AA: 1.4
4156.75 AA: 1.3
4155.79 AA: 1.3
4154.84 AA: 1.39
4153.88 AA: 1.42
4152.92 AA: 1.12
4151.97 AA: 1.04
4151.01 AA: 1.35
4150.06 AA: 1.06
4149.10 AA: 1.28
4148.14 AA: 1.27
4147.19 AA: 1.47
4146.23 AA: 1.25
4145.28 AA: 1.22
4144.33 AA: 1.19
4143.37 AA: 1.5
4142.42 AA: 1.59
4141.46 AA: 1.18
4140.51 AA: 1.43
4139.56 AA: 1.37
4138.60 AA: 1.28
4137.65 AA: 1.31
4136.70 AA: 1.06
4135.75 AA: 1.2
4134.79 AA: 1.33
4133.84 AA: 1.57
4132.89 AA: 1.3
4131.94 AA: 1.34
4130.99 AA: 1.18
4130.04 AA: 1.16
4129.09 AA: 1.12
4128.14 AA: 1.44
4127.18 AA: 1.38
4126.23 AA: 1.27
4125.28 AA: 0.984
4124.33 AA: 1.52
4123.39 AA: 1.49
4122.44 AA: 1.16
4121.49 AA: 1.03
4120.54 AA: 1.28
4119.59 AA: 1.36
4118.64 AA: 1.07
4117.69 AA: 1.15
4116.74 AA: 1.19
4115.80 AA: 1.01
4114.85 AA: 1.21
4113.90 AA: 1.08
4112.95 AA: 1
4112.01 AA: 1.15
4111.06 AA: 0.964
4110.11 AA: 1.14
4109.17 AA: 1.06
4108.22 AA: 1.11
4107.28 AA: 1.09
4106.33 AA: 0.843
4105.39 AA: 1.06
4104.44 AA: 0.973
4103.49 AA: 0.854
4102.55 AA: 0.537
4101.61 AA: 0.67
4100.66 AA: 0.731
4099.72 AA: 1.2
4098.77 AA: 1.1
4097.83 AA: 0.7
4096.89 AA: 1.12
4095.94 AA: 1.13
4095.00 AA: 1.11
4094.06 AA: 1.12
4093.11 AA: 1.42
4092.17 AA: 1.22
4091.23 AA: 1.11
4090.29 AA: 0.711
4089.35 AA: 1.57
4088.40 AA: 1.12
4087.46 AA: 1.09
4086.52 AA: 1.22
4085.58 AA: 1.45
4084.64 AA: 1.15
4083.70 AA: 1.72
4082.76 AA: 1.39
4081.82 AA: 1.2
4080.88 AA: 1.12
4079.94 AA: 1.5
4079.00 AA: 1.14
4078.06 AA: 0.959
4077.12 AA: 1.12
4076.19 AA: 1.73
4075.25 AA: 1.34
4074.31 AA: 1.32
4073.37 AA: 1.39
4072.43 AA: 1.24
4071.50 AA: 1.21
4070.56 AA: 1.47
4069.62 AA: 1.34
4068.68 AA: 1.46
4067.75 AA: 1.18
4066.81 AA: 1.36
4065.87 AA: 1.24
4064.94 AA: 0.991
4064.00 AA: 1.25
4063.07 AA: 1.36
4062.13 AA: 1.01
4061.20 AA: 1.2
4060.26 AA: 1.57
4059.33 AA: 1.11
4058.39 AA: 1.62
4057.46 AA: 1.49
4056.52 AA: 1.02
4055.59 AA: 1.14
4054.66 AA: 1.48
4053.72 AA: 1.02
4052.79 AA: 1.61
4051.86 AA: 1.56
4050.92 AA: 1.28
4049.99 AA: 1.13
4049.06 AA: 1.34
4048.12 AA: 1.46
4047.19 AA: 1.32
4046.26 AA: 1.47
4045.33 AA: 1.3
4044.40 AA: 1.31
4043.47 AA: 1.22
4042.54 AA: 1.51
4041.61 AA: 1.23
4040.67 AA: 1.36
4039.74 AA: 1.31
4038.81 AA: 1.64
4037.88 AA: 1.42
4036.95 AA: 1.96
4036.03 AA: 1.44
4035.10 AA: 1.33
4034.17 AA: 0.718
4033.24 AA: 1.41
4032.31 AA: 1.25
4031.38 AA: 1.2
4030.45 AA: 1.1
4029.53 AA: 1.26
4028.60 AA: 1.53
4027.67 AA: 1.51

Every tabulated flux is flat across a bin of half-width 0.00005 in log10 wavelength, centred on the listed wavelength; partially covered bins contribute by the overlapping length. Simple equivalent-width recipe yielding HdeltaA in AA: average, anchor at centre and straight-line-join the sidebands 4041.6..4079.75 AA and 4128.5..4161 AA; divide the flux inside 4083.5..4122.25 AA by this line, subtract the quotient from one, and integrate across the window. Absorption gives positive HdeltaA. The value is 6.2 AA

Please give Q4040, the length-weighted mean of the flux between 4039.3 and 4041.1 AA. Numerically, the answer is 1.34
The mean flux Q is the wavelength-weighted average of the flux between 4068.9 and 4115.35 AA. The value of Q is 1.15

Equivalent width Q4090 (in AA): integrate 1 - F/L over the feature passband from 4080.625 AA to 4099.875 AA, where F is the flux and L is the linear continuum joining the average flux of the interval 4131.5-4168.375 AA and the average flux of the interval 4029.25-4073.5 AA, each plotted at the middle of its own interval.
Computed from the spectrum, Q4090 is 1.7 AA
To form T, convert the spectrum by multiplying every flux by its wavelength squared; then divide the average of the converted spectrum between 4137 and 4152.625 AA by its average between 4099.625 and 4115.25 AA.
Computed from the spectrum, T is 1.35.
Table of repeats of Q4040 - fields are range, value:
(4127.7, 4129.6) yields 1.28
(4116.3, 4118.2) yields 1.17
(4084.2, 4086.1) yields 1.3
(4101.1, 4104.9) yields 0.757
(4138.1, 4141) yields 1.36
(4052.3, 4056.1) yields 1.31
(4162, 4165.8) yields 1.34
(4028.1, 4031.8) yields 1.28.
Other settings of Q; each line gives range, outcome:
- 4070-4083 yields 1.29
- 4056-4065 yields 1.27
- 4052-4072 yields 1.3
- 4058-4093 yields 1.28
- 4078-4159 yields 1.2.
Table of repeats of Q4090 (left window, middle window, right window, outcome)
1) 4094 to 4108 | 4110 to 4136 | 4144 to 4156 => -3.1 AA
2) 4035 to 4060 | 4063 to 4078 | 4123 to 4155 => 0.6 AA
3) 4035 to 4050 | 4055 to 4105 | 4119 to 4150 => 6.0 AA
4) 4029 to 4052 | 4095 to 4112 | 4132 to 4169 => 4.4 AA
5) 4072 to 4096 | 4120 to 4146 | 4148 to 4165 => -0.7 AA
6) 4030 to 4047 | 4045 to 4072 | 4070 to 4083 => 0.1 AA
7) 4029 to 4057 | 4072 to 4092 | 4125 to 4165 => 0.7 AA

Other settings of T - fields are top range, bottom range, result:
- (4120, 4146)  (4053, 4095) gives 1.05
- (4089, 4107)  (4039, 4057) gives 0.78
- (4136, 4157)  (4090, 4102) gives 1.28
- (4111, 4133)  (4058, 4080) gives 0.96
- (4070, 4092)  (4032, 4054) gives 0.95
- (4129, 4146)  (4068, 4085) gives 1.01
